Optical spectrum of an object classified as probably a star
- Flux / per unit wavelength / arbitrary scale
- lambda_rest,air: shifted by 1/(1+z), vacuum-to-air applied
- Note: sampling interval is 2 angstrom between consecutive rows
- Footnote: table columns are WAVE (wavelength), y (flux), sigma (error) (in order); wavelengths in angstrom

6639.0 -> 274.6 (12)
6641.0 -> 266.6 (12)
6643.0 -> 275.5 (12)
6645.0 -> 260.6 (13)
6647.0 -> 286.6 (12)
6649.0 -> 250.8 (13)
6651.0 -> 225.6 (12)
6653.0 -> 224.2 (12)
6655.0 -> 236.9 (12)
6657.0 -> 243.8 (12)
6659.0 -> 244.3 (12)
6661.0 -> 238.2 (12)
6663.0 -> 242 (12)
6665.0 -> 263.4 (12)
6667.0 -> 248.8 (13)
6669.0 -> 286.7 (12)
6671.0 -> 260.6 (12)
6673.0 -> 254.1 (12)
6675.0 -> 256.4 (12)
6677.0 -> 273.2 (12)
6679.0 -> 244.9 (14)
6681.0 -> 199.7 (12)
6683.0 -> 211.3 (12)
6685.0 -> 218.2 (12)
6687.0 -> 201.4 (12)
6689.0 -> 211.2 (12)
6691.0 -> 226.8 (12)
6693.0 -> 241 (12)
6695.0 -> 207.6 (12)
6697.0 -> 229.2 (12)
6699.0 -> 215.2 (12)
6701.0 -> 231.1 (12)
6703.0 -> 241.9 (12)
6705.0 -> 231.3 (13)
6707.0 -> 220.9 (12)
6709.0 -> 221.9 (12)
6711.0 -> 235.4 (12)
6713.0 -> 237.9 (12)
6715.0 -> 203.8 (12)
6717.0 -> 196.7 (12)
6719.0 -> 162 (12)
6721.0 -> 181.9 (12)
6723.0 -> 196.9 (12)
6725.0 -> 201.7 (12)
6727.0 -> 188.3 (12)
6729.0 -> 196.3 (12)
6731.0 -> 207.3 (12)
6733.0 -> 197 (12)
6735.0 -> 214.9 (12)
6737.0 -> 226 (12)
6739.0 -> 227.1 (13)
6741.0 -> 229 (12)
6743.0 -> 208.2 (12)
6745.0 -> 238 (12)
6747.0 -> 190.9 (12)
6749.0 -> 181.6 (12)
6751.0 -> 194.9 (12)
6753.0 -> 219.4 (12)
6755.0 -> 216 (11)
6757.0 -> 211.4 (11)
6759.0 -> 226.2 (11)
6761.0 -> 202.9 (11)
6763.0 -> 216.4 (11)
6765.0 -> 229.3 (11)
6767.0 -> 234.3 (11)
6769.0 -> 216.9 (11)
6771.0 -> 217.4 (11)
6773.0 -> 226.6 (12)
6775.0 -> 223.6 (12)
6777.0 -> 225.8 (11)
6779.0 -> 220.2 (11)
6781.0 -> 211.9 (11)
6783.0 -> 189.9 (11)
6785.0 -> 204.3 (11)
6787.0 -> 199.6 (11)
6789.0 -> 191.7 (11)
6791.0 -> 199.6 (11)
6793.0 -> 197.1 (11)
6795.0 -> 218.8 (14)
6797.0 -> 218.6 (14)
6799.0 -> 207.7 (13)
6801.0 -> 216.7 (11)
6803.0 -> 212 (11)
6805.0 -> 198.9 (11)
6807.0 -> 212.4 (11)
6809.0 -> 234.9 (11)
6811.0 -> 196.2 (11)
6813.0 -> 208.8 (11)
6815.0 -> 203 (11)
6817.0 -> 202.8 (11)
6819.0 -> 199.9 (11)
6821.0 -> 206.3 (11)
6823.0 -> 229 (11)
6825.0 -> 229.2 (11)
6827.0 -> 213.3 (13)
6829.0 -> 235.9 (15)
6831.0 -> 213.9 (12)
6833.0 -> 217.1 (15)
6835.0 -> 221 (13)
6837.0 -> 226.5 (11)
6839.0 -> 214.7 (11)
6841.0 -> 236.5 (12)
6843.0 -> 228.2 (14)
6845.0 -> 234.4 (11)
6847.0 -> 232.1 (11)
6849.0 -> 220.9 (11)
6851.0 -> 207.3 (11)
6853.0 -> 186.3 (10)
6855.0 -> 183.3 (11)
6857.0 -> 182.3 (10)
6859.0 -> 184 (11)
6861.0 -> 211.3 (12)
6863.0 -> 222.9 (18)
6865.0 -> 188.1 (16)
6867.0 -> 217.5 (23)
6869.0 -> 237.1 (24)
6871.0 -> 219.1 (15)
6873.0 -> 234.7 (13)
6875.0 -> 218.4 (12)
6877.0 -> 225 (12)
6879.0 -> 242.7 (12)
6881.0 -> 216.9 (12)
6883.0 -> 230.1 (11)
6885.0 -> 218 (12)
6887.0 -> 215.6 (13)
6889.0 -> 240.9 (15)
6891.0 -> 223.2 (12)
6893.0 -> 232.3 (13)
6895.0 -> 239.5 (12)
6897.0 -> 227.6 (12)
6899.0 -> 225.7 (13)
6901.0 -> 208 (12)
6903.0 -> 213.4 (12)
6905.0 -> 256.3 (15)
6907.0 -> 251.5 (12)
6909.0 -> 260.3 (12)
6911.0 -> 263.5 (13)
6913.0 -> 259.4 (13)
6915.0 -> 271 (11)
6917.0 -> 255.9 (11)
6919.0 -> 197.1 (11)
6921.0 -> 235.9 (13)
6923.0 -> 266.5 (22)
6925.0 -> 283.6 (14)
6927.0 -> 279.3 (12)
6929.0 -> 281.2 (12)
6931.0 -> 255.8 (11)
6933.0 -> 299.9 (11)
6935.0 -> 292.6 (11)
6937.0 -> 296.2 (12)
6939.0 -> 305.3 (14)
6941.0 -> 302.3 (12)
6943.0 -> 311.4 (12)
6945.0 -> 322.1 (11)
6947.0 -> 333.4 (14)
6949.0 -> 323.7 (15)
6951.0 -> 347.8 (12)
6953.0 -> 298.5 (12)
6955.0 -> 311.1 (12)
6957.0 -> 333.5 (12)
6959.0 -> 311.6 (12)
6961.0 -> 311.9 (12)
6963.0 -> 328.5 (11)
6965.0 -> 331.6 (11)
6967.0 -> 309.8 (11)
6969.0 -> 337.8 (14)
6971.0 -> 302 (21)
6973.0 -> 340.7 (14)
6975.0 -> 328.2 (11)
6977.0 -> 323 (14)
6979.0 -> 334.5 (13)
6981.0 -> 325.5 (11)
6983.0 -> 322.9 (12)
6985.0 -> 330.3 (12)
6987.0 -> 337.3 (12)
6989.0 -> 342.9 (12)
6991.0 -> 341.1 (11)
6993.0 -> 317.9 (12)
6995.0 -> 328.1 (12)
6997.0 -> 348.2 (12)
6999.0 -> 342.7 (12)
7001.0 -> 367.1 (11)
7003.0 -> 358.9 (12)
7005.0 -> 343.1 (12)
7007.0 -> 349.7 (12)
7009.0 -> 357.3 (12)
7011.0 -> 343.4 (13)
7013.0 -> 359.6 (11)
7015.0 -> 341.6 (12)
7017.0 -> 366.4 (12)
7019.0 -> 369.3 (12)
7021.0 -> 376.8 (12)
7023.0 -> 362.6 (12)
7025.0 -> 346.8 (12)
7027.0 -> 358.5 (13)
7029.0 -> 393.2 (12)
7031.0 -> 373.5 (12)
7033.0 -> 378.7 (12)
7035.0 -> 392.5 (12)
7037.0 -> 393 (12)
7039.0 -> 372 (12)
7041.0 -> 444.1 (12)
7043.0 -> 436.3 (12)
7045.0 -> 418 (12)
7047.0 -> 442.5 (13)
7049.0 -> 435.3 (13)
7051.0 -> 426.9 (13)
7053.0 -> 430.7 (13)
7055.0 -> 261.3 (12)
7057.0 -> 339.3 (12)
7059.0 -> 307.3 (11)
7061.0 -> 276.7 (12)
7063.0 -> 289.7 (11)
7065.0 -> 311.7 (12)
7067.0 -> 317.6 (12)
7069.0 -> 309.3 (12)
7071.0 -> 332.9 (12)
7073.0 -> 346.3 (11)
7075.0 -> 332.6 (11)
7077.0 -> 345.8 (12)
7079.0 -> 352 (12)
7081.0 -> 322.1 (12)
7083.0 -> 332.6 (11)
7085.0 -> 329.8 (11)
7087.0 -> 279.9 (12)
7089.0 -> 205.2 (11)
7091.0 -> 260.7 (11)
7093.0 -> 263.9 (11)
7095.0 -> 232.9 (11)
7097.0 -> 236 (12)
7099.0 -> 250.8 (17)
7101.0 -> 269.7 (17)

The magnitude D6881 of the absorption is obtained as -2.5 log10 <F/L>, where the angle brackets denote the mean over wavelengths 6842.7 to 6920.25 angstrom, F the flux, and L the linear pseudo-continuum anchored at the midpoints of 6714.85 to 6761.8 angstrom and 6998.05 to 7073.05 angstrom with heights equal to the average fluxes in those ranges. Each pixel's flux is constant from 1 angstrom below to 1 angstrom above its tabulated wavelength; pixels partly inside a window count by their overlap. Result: 0.24 mag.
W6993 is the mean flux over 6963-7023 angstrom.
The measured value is 341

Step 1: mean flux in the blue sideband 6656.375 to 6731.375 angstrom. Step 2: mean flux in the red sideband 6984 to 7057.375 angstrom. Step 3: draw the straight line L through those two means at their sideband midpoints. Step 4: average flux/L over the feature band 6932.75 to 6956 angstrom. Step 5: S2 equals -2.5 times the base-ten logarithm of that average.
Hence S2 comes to 0.08 mag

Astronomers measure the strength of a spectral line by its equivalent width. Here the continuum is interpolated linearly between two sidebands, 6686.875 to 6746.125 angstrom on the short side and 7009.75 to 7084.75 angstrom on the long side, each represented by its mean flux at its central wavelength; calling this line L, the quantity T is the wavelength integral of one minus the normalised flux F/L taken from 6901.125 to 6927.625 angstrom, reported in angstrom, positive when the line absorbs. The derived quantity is 4.4 angstrom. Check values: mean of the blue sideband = 214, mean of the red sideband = 360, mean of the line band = 251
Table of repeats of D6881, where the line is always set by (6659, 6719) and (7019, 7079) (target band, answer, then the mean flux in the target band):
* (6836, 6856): 0.312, 217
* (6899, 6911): 0.286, 239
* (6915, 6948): 0.140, 282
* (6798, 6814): 0.287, 211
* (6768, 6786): 0.222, 215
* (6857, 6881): 0.346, 217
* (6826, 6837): 0.273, 221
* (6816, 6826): 0.296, 213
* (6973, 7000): 0.026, 333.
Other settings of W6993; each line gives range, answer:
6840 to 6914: 224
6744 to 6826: 212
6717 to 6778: 210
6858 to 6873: 213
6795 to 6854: 216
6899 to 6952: 275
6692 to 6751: 212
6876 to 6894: 227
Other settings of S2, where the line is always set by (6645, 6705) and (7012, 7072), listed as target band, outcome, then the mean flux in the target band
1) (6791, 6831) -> 0.32 mag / 212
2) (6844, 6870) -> 0.40 mag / 208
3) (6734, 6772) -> 0.23 mag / 216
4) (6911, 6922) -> 0.29 mag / 246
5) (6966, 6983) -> 0.06 mag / 325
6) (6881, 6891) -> 0.35 mag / 225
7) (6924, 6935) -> 0.16 mag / 281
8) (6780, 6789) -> 0.35 mag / 200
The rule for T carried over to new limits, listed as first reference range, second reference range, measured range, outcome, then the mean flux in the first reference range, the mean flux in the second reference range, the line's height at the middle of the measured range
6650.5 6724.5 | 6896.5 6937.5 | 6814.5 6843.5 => 3.2 angstrom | 229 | 256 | 246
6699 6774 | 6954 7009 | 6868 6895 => 5.3 angstrom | 213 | 332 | 284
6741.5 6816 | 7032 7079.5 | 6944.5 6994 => -1.7 angstrom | 212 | 362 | 315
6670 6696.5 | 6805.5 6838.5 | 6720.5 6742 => 1.8 angstrom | 231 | 215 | 226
